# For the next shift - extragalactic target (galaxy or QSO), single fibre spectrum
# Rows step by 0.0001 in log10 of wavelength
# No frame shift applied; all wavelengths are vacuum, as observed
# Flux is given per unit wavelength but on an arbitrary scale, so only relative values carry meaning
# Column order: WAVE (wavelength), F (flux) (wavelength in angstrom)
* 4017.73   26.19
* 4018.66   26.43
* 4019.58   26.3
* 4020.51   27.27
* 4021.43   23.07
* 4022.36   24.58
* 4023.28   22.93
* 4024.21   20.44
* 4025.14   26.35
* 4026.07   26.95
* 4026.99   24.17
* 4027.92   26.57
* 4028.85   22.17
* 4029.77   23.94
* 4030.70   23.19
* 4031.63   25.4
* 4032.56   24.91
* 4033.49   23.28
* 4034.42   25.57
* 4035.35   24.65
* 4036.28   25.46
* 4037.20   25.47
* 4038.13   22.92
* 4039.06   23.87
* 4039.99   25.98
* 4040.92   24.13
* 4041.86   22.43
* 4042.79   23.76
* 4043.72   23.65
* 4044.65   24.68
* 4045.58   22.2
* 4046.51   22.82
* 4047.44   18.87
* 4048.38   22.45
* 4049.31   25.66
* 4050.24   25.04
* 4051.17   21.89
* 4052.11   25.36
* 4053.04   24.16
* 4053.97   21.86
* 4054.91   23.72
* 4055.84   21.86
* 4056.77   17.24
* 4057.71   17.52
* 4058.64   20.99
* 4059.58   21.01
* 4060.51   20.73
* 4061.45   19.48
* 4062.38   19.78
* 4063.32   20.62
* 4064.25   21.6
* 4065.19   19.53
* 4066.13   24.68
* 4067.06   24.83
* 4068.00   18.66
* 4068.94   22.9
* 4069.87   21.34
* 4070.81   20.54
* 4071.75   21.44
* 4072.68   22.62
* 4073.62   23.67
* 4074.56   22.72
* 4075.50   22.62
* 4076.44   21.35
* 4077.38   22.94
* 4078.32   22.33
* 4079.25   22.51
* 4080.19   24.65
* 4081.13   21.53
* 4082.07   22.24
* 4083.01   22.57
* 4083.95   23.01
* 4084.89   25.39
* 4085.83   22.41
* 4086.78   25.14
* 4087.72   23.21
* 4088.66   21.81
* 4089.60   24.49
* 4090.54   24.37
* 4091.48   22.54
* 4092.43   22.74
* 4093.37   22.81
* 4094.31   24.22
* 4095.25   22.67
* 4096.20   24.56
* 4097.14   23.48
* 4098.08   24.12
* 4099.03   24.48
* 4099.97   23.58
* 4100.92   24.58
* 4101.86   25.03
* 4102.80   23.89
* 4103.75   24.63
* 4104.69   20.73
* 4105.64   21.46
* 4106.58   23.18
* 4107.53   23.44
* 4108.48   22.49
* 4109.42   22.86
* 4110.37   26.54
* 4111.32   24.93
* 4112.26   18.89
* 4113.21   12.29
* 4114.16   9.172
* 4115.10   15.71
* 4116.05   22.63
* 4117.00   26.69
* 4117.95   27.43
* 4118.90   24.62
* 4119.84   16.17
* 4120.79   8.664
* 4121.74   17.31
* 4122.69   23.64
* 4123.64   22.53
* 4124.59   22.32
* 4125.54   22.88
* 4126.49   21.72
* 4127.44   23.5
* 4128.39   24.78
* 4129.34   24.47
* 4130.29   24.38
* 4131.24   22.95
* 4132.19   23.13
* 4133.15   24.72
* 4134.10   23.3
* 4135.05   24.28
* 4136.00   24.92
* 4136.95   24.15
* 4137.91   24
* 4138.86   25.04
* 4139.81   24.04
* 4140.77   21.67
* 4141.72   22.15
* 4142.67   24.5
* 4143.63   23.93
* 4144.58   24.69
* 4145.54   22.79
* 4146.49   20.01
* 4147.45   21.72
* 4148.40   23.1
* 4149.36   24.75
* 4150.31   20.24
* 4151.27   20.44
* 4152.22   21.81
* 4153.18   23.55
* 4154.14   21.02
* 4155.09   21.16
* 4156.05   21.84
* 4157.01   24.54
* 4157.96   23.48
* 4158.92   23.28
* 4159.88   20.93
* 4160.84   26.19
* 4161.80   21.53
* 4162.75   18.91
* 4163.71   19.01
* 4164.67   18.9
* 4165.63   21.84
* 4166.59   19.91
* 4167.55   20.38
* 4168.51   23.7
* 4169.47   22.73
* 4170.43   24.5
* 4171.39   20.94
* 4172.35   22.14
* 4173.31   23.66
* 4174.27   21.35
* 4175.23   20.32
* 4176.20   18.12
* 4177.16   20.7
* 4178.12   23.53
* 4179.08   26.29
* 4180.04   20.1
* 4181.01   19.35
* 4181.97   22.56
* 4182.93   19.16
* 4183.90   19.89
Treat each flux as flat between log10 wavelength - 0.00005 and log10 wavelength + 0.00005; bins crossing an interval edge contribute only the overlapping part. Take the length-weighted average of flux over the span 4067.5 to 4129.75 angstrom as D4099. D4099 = 22.3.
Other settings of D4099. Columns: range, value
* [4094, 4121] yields 21.9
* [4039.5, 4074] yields 22.1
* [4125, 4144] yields 23.7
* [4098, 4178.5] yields 22.2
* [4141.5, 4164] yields 22.3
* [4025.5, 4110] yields 23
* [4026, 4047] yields 24.2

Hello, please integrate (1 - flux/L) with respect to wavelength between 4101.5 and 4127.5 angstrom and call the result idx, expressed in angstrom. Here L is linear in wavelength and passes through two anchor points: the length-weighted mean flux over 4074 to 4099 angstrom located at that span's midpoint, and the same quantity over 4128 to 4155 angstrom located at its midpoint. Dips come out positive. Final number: 2.2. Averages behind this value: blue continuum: 23.2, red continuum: 23.2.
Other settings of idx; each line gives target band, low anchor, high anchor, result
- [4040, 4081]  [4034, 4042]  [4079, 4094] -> 3.0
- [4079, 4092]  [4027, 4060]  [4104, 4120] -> -0.7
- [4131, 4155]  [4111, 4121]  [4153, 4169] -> -2.8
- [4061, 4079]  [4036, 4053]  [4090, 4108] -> 1.4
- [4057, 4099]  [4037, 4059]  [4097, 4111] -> 1.6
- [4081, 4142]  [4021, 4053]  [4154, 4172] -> 0.3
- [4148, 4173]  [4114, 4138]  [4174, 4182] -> -0.5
